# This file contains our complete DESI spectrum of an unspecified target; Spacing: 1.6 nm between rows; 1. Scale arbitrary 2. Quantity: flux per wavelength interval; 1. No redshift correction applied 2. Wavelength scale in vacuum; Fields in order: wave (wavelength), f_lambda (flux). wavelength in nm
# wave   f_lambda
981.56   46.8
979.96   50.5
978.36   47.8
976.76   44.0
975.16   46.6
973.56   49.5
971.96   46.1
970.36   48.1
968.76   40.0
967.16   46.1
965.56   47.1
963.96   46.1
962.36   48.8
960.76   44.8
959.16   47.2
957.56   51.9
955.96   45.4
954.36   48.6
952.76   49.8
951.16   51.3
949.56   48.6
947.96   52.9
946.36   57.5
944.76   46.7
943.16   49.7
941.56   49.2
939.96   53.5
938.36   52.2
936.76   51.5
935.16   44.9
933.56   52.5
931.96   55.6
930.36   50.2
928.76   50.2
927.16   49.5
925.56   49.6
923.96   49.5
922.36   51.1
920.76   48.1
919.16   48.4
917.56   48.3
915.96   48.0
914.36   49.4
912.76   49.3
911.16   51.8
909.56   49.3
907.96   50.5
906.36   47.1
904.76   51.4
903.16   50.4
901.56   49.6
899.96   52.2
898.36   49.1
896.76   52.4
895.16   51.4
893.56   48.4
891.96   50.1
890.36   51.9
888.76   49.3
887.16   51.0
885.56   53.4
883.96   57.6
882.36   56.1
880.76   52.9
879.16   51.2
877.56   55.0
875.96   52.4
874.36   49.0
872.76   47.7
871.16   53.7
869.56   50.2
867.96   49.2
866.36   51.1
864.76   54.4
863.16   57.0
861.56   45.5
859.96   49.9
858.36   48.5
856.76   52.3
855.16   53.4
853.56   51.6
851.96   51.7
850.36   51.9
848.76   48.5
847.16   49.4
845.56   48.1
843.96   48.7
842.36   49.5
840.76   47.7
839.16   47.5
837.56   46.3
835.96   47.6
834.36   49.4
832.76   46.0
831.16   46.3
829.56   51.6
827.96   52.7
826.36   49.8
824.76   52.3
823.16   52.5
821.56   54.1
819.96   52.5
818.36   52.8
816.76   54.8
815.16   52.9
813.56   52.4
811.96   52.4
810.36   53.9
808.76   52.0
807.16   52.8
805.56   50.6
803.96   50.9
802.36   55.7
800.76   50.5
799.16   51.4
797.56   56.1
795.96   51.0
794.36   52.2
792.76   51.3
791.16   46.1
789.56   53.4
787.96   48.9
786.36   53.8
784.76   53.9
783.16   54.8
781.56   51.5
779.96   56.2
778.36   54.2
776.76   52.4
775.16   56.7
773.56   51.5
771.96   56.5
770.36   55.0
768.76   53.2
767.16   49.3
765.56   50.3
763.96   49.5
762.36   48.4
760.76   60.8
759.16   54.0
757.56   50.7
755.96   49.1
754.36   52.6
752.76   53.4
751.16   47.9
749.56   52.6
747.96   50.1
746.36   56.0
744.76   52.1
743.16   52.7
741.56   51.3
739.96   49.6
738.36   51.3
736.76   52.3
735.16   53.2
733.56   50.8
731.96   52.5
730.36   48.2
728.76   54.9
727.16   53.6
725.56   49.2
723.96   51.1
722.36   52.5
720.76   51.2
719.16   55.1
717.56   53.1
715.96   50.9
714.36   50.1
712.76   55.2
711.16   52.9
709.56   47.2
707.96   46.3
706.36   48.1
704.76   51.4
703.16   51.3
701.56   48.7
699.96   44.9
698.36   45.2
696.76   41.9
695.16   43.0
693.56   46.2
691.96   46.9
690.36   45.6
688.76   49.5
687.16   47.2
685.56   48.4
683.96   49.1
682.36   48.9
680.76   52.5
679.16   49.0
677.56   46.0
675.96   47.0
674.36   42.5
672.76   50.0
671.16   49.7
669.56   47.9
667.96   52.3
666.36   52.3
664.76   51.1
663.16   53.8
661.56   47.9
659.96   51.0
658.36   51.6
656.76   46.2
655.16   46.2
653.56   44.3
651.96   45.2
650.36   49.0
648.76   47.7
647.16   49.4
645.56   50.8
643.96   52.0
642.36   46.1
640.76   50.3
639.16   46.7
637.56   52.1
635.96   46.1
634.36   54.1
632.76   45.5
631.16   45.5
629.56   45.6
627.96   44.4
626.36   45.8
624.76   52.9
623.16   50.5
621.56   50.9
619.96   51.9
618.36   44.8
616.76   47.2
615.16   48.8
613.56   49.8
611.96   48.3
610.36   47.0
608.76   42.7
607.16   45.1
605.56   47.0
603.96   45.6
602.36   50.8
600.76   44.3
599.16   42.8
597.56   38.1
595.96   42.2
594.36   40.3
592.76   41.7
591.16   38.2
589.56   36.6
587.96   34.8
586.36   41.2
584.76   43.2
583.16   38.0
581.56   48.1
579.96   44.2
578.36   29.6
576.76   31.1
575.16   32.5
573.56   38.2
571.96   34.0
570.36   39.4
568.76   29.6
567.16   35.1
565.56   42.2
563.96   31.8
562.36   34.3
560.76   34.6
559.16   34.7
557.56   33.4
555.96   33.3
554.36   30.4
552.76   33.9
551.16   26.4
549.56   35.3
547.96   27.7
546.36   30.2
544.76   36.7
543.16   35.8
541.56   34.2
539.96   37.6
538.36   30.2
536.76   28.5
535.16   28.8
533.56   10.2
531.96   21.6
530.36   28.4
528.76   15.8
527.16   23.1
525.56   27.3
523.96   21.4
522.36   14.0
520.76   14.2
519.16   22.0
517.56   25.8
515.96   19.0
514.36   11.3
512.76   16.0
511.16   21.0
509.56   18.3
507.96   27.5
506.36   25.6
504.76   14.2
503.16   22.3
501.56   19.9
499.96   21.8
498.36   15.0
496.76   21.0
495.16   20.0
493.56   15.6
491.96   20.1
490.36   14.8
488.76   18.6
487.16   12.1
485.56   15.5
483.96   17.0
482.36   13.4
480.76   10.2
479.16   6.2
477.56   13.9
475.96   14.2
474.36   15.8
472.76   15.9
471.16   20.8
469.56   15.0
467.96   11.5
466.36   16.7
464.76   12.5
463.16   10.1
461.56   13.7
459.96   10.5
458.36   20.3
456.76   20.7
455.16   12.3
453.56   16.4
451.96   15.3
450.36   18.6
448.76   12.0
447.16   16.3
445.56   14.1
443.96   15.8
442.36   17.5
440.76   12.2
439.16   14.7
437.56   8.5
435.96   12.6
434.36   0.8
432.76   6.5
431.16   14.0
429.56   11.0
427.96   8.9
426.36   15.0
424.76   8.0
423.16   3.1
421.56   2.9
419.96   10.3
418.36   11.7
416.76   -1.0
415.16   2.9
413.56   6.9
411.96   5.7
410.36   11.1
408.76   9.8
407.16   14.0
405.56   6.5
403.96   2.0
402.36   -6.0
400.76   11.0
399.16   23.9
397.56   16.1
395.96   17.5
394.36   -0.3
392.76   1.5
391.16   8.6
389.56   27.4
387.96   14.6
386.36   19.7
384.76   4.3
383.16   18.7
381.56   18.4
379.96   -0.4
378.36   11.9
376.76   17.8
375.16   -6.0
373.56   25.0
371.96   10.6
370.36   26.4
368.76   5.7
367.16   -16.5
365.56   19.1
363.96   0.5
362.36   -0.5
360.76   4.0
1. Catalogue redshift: 0.34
